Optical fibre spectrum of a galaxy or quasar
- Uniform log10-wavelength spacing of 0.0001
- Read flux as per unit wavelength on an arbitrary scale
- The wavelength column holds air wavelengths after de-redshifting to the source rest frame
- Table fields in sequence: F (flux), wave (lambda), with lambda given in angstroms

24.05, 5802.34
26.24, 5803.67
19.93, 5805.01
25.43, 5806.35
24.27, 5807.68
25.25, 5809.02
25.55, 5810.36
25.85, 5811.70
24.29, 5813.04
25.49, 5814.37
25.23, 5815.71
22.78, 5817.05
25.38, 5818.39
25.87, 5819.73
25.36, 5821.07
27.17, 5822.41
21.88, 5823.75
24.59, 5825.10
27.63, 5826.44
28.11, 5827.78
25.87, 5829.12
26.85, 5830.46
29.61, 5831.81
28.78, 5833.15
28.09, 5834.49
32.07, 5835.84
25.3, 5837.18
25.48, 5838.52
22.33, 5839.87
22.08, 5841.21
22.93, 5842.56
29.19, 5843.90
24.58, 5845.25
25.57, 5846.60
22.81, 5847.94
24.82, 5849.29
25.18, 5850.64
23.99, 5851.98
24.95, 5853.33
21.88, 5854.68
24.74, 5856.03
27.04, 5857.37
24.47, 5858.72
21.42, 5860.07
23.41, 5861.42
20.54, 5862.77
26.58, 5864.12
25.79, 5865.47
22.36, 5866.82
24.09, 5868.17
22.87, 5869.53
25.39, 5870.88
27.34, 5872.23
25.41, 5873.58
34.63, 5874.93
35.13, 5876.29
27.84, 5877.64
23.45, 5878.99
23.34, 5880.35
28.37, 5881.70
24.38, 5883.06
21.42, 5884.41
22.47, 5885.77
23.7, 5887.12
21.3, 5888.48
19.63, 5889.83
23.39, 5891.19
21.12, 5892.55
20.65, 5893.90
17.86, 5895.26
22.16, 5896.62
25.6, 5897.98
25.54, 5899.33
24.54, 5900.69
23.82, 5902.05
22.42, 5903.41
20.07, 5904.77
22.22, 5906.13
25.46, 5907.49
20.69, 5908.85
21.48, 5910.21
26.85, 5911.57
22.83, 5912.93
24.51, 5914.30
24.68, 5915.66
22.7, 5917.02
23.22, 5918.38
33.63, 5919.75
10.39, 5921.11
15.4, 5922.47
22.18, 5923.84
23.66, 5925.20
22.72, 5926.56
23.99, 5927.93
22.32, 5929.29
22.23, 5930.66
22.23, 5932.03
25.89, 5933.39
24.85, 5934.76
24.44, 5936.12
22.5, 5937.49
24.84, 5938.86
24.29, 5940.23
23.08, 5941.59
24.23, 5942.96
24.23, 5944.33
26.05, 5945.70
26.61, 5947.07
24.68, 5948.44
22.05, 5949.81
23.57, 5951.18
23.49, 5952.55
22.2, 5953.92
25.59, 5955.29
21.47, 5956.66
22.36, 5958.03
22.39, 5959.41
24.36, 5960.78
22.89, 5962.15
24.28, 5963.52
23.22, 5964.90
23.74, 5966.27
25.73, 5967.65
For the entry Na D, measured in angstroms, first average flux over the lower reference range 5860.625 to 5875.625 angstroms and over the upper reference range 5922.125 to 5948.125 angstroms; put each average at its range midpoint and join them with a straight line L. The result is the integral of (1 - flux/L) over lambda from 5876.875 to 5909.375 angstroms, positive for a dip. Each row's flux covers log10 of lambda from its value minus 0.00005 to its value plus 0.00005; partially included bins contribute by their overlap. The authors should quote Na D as 2.1 angstroms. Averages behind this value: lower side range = 25.3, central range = 23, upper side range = 23.6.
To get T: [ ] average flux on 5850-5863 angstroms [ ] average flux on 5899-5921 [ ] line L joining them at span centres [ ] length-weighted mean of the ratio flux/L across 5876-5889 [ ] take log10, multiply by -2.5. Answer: -0.05 mag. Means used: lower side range 23.9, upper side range 23.7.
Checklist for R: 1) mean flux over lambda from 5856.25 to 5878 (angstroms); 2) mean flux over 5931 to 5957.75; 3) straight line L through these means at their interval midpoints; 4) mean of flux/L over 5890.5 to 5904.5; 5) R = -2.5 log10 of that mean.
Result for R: 0.11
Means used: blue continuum 25.8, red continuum 24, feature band 22.6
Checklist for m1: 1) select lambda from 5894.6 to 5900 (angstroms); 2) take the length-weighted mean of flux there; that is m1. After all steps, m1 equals 22.8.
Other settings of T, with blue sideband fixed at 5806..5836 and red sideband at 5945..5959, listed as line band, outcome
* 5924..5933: 0.06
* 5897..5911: 0.06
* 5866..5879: -0.08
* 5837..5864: 0.06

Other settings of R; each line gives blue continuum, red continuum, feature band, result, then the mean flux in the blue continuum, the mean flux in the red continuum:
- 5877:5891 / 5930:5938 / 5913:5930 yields 0.06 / 23.6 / 23.7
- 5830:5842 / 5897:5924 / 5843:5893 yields 0.01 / 26.7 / 22.9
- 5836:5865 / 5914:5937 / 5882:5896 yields 0.09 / 24.4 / 22.9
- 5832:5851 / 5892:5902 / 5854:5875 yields -0.01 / 25.8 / 22.6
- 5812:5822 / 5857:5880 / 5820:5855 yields -0.02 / 25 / 25.7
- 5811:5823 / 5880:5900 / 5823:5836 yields -0.10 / 25.3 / 22.7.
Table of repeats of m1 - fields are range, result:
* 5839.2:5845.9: 24.2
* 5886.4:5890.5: 21.6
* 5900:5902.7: 24.2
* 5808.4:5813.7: 25.2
